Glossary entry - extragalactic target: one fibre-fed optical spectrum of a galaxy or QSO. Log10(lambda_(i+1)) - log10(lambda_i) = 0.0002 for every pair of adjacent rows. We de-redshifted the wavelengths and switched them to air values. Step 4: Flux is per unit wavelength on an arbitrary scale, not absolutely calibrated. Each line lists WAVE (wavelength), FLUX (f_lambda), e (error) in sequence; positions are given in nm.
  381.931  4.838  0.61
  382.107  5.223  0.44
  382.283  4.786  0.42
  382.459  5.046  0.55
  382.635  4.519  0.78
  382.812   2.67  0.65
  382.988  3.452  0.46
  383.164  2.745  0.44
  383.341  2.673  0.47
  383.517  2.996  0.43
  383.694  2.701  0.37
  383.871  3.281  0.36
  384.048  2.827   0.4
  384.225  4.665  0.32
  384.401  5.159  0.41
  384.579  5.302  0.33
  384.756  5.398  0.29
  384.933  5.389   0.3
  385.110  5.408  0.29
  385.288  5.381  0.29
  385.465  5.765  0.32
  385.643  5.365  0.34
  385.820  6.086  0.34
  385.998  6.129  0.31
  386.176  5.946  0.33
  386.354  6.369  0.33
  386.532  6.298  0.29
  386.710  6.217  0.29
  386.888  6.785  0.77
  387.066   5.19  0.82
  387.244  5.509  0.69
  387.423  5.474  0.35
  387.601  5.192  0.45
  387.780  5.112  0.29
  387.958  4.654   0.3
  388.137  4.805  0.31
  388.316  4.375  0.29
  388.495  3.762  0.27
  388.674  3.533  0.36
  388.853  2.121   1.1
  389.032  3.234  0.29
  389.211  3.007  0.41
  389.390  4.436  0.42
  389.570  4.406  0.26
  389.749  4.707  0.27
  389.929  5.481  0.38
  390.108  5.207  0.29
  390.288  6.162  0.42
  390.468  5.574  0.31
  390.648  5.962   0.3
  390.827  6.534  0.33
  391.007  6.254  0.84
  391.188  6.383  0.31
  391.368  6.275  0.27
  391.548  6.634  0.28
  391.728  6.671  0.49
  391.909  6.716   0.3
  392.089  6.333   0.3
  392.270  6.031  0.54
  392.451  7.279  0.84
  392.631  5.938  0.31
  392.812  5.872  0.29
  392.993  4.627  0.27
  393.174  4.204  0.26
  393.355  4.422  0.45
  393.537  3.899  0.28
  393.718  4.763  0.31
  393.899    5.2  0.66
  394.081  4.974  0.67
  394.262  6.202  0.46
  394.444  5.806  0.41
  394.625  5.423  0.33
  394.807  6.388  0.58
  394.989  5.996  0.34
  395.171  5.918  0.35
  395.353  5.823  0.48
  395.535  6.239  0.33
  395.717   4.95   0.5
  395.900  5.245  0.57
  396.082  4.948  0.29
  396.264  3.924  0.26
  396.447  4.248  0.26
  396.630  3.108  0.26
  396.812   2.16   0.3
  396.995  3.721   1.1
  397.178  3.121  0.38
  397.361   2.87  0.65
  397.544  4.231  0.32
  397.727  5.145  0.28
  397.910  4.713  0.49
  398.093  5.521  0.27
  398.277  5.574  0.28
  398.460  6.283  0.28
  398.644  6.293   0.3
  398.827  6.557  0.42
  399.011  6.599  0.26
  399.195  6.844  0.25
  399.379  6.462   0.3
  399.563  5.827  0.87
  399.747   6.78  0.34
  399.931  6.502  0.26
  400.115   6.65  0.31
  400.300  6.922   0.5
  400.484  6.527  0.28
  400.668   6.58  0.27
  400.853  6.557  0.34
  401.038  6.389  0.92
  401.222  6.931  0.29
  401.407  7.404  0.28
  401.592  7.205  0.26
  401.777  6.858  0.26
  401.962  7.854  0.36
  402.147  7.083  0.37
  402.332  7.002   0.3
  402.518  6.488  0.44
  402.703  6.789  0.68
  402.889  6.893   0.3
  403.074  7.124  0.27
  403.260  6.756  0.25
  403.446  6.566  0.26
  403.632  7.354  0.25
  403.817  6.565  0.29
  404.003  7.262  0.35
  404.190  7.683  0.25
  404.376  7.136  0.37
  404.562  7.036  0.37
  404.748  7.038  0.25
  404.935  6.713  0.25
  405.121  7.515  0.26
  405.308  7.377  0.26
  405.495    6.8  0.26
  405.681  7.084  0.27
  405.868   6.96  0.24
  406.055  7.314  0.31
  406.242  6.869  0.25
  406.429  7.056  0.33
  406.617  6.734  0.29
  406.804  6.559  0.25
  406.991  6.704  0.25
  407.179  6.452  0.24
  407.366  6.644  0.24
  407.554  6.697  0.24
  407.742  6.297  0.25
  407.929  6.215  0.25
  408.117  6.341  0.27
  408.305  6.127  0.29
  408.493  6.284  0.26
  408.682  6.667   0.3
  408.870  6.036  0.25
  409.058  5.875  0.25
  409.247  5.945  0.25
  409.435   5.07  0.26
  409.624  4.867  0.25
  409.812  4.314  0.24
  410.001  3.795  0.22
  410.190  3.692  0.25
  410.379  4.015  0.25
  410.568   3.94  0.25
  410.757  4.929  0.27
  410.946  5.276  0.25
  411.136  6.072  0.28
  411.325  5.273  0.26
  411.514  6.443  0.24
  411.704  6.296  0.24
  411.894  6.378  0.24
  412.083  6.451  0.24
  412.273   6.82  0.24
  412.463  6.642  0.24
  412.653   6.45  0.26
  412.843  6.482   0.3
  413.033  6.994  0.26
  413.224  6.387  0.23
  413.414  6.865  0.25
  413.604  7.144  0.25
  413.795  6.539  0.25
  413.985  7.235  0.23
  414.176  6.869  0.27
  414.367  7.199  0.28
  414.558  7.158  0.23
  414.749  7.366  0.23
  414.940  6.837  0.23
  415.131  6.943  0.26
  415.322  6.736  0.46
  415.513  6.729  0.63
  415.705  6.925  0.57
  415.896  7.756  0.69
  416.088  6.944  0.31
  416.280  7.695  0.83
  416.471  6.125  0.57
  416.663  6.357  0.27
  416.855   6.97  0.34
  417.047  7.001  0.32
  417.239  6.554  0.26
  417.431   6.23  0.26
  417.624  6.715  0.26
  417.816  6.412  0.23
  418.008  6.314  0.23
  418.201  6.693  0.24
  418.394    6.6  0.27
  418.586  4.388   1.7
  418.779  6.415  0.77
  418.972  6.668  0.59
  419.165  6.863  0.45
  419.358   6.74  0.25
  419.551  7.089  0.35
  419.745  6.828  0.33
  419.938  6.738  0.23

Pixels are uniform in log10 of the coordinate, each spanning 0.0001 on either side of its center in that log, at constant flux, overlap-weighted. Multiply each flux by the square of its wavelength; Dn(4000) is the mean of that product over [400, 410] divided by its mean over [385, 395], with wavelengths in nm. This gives 1.33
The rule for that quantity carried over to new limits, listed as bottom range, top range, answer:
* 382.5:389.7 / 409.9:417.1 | 1.58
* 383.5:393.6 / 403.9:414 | 1.34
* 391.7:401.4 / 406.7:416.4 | 1.22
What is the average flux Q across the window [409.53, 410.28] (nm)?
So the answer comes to 4.17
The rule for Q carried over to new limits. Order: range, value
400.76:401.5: 6.82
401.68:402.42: 7.2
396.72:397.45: 2.97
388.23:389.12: 3.4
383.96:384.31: 3.74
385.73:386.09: 6.11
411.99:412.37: 6.63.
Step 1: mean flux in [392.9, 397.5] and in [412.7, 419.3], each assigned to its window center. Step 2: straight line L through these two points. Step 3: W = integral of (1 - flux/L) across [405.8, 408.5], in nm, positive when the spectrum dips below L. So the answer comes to -0.34 nm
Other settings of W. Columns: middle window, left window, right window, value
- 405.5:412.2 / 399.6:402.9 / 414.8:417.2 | 0.909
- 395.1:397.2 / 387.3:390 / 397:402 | 0.387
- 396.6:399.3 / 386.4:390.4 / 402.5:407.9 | 0.509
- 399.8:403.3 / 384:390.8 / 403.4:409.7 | -0.353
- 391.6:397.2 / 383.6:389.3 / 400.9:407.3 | 0.579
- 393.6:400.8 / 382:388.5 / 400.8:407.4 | 0.915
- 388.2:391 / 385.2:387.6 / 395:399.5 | 0.492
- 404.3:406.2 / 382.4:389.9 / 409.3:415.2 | -0.485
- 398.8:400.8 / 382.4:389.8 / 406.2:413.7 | -0.428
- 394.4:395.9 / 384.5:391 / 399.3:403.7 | 0.068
